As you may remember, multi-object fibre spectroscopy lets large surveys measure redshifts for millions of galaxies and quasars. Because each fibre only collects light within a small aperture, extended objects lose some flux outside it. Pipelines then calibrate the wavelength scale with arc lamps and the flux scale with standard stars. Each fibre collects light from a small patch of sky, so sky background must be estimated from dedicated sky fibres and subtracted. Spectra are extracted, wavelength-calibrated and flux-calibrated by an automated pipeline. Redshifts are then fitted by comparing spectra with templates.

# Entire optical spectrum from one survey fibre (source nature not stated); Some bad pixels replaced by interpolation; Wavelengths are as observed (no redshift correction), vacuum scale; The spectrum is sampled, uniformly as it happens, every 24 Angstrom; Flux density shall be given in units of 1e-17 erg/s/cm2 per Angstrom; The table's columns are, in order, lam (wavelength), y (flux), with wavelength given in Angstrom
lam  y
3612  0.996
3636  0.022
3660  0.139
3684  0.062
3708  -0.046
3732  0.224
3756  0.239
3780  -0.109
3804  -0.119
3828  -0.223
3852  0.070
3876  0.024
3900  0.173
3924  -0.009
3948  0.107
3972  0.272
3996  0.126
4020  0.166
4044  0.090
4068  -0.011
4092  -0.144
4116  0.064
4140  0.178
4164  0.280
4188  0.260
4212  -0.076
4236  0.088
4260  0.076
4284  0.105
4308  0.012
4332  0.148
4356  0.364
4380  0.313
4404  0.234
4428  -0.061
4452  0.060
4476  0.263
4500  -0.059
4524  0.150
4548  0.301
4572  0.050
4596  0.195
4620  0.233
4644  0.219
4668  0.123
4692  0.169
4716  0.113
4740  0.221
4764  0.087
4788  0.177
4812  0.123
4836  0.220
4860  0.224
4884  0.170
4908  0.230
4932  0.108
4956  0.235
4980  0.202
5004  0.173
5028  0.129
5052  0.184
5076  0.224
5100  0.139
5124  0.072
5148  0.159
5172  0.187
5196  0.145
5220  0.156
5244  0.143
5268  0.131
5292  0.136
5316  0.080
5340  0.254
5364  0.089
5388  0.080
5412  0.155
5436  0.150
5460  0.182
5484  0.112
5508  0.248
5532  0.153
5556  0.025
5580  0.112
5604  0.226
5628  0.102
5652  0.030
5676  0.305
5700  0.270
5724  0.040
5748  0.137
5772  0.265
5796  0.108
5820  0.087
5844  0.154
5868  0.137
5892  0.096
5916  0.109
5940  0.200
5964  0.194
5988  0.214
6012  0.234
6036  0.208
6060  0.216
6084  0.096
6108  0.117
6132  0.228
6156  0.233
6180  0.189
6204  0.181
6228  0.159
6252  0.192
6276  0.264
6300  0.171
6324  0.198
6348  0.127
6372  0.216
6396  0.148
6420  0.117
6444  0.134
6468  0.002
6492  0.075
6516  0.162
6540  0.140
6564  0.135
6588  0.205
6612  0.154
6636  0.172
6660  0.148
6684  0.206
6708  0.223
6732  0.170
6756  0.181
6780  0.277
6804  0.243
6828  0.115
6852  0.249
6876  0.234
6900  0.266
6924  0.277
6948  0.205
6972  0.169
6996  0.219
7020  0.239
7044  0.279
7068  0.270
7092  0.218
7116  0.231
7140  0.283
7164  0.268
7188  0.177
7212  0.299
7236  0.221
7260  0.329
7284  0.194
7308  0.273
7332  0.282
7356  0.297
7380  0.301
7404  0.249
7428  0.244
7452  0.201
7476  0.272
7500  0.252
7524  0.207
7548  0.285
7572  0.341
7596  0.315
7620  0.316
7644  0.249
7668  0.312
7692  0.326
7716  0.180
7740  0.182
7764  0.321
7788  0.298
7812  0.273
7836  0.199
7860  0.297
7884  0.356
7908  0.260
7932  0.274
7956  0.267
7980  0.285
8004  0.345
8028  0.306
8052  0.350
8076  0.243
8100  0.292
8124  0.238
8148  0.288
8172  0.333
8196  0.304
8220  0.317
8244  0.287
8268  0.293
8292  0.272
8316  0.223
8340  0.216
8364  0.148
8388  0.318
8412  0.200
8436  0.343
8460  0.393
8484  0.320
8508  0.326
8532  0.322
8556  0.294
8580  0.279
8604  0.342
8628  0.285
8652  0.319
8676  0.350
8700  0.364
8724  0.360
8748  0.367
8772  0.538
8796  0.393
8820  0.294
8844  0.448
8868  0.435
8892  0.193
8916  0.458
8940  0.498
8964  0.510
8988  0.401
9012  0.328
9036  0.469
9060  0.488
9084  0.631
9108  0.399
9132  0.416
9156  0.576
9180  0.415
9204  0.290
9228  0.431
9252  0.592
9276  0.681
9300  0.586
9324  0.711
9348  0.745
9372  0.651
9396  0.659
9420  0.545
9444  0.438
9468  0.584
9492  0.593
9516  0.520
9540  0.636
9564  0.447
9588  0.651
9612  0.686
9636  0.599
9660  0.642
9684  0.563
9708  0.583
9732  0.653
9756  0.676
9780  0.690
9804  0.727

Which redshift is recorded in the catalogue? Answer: 1.318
